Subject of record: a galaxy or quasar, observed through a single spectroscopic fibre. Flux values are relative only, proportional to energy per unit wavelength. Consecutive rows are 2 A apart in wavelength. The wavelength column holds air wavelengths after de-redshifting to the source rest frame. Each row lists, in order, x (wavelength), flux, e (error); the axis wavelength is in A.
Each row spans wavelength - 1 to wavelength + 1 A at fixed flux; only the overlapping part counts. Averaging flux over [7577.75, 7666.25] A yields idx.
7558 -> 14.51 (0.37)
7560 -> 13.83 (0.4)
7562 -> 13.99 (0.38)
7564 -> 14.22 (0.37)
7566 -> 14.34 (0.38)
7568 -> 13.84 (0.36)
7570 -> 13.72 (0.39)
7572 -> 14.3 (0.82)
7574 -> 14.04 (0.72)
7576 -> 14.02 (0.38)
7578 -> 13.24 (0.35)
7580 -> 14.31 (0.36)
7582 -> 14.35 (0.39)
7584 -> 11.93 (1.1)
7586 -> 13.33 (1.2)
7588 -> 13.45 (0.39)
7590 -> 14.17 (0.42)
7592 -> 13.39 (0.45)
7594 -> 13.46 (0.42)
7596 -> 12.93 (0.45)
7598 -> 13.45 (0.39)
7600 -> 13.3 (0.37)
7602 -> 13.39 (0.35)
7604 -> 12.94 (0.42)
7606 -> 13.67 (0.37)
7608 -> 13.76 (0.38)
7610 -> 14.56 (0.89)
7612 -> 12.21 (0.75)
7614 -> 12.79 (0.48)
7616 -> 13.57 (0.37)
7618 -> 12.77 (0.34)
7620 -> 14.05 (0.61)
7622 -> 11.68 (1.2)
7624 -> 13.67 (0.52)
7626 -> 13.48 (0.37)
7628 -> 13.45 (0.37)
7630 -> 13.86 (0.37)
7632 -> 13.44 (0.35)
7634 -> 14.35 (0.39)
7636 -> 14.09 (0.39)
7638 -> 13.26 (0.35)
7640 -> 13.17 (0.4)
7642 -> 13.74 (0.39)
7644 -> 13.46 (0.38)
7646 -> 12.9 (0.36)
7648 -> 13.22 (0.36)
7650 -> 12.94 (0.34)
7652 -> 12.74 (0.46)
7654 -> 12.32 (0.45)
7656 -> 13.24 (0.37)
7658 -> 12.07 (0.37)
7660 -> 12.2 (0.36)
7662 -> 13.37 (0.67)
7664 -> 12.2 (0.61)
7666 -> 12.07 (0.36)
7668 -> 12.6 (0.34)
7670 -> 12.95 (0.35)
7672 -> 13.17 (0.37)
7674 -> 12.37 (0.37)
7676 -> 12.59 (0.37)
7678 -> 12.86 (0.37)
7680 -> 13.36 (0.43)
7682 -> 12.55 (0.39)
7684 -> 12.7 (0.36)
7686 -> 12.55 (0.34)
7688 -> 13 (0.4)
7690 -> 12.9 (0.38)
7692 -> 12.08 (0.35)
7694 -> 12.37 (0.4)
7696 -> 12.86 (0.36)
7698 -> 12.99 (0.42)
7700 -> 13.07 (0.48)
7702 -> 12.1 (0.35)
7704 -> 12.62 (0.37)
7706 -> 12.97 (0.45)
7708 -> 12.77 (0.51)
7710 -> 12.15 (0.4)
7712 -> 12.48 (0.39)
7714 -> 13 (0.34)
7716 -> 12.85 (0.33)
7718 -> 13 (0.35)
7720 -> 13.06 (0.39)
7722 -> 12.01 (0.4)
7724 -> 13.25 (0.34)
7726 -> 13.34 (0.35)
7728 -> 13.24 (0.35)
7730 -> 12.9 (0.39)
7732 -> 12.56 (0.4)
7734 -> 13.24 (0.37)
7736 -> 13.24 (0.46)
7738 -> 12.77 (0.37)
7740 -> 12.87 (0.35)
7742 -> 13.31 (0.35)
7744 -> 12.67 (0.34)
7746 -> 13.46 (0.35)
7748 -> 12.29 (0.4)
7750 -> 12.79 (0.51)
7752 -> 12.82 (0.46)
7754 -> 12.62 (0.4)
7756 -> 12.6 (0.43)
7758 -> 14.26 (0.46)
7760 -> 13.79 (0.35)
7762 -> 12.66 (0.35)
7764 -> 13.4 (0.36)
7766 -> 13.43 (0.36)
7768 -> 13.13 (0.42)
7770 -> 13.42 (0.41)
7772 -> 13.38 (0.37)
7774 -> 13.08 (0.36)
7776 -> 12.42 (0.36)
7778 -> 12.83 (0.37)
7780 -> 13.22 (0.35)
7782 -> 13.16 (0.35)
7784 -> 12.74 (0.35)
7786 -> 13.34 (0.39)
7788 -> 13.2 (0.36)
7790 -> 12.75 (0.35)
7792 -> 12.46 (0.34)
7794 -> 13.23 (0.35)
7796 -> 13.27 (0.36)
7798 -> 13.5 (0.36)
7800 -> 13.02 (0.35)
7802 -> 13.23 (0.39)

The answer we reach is 13.3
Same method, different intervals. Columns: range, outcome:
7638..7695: 12.8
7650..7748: 12.8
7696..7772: 13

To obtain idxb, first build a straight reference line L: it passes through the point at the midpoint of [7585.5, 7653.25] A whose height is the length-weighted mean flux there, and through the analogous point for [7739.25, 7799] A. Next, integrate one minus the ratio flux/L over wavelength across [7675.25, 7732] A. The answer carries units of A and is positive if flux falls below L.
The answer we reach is 1.85 A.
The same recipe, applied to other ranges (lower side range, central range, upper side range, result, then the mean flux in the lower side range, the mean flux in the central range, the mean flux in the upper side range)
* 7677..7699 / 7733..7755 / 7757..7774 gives 0.5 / 12.7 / 12.9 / 13.4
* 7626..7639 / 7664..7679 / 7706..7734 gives 0.8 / 13.7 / 12.6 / 12.8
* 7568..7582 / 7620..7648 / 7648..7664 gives -0.9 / 14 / 13.4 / 12.7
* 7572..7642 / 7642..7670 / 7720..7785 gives 1.2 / 13.5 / 12.8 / 13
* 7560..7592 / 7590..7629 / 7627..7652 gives 0.9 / 13.8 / 13.3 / 13.5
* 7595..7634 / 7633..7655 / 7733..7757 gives -0.1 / 13.3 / 13.3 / 12.9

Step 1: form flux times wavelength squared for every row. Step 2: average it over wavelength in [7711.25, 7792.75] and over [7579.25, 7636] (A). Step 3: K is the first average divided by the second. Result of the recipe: 1.01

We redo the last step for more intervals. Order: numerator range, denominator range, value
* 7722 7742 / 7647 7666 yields 1.05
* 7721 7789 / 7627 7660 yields 1.01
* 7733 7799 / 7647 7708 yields 1.05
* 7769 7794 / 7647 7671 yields 1.06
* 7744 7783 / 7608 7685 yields 1.03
